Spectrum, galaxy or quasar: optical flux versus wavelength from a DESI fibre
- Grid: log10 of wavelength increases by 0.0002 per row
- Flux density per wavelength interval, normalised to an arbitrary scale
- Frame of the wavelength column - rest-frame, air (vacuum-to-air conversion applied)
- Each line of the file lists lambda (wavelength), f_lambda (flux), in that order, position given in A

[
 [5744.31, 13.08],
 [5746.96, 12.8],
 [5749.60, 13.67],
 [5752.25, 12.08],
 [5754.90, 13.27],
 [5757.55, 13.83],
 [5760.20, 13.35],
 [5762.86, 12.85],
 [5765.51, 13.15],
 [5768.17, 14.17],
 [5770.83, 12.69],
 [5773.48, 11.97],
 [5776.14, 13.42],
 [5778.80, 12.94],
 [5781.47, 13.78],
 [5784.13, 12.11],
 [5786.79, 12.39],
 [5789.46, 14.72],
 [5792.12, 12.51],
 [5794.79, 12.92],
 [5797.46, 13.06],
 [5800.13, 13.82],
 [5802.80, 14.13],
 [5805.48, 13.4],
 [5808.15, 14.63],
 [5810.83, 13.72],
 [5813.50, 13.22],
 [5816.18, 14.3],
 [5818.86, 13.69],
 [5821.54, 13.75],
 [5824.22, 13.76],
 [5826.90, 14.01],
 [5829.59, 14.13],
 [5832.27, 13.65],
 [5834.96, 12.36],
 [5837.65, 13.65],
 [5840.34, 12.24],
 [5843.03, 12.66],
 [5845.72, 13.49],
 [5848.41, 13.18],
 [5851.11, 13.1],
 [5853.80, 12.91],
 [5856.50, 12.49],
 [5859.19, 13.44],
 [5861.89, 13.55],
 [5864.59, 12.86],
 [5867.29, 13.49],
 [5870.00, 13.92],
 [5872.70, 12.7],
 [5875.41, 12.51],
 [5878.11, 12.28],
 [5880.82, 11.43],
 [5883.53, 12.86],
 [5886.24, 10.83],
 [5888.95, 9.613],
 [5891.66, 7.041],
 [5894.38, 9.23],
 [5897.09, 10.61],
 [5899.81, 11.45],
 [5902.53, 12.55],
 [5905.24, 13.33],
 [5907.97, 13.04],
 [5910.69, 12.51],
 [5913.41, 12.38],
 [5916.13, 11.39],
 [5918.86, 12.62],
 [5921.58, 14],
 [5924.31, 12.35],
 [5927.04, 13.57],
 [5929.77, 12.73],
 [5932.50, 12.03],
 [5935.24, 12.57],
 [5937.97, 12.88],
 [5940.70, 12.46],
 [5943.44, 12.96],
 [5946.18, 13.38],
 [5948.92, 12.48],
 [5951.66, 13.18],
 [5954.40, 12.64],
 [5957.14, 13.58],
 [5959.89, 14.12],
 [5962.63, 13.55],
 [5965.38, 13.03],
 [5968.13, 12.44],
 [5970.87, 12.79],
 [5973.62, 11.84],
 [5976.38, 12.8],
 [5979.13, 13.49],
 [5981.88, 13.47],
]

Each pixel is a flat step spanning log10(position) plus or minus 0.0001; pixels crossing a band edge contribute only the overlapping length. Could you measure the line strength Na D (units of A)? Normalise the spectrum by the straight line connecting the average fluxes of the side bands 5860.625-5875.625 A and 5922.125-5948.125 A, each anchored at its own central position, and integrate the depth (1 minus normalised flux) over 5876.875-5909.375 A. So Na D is 4.7 A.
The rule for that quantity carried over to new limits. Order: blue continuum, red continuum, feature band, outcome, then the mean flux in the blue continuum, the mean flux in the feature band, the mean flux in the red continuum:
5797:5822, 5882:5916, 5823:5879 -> -2.39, 13.8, 13.2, 11.3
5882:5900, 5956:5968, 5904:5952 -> -3.72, 10.2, 12.8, 13.4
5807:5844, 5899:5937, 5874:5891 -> 2.07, 13.6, 11.4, 12.6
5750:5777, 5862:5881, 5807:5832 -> -1.77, 13.1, 13.9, 12.9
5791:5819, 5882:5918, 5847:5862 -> -0.82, 13.6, 13.1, 11.3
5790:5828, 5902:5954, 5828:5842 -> 0.27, 13.7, 13.2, 12.8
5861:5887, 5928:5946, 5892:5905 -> 1.86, 12.7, 10.9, 12.7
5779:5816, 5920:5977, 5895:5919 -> 1.77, 13.4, 12.1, 12.9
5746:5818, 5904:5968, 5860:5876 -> -0.17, 13.3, 13.2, 12.9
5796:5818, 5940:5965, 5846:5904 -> 6.30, 13.8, 12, 13.2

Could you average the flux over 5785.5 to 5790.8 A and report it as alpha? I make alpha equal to 13.6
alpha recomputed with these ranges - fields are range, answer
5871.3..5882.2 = 12.2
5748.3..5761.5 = 13.2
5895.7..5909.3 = 12.2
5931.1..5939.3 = 12.5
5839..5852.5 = 12.9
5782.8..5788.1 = 12.3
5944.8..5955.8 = 12.9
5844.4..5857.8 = 13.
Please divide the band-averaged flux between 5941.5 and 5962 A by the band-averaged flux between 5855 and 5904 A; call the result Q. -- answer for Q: 1.11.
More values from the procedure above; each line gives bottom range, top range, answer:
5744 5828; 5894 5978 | 0.95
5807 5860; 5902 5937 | 0.95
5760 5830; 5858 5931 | 0.91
